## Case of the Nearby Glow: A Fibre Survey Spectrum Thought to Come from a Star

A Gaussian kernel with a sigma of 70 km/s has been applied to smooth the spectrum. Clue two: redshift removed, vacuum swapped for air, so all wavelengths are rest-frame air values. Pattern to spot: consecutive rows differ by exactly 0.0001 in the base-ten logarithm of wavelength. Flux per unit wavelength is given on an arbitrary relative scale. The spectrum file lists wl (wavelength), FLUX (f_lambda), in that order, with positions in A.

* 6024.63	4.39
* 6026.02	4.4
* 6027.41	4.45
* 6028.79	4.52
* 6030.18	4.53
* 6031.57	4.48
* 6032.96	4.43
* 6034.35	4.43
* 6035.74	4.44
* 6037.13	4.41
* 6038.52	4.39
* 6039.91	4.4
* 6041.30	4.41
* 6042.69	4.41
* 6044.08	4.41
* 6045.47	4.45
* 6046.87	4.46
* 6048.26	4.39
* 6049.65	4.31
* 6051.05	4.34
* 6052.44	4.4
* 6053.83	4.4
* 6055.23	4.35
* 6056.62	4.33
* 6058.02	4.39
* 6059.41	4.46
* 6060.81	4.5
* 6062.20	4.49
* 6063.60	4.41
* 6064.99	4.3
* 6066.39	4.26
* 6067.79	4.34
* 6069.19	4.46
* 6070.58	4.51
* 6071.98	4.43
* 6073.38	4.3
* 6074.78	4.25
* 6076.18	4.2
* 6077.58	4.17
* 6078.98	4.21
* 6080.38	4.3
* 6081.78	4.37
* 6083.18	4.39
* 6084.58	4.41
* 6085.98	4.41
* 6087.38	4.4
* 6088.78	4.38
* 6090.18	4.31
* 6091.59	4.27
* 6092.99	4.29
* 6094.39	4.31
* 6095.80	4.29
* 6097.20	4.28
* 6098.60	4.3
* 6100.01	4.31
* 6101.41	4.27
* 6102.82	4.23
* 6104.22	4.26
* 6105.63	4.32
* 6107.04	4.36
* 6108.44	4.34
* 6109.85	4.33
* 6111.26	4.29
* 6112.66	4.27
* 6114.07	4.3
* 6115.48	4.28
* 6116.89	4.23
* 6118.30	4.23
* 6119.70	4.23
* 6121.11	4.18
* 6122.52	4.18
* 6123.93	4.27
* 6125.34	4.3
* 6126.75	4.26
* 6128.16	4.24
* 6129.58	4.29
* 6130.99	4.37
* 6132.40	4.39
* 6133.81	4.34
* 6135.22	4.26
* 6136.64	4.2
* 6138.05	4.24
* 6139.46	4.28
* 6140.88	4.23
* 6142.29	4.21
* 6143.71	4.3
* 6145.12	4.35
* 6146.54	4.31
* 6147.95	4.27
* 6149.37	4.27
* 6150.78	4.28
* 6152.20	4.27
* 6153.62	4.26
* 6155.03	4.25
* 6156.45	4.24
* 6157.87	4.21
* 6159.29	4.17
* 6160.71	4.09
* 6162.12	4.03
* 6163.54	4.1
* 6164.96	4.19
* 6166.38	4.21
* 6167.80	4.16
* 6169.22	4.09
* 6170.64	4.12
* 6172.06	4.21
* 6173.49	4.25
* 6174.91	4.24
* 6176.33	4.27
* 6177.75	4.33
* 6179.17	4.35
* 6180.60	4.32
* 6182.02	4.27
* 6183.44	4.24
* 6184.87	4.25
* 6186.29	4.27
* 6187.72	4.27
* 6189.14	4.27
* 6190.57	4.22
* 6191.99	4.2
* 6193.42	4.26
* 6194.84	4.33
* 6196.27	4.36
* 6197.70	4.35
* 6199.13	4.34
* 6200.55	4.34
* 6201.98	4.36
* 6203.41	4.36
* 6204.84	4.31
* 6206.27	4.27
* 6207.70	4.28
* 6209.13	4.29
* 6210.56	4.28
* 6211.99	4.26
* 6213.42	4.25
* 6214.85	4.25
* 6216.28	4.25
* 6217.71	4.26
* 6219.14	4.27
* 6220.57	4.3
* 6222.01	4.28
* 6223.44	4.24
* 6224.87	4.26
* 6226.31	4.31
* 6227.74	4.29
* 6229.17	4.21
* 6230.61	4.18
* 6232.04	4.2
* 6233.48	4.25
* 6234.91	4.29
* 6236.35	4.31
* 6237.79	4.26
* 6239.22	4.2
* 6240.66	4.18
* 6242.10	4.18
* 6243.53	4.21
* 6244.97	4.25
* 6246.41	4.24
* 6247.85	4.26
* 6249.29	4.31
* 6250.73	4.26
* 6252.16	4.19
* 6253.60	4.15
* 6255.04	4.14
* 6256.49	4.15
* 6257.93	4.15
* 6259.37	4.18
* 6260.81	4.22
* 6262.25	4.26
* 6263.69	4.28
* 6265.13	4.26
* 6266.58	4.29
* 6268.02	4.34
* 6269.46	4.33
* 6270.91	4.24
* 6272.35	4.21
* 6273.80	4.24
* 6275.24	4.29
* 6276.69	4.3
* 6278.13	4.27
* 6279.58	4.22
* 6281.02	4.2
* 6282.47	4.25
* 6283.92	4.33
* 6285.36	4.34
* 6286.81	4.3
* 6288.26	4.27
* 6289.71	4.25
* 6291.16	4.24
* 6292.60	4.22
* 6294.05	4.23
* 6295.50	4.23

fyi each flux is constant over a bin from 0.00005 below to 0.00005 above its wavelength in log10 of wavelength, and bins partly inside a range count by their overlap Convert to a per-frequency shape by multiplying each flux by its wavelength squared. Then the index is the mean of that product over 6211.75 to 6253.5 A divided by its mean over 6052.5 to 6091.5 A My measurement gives 1.03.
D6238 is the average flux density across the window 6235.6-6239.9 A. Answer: 4.26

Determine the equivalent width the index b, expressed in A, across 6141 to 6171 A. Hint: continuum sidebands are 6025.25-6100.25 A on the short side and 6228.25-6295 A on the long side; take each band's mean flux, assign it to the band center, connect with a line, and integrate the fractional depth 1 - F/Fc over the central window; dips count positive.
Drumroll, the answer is 0.7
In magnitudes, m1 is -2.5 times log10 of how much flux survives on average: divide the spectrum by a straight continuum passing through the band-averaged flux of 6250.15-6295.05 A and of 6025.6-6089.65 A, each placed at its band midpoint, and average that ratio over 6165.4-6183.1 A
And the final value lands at 0.02 mag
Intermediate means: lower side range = 4.39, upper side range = 4.25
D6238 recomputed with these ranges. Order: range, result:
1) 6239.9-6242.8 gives 4.17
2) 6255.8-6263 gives 4.2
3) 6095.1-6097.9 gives 4.29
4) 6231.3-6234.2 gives 4.23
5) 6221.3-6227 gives 4.27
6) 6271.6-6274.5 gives 4.22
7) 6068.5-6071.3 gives 4.49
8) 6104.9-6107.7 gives 4.33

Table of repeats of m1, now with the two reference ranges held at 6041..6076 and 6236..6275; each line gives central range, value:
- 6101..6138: 0.02 mag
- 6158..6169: 0.04 mag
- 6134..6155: 0.01 mag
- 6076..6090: 0.01 mag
